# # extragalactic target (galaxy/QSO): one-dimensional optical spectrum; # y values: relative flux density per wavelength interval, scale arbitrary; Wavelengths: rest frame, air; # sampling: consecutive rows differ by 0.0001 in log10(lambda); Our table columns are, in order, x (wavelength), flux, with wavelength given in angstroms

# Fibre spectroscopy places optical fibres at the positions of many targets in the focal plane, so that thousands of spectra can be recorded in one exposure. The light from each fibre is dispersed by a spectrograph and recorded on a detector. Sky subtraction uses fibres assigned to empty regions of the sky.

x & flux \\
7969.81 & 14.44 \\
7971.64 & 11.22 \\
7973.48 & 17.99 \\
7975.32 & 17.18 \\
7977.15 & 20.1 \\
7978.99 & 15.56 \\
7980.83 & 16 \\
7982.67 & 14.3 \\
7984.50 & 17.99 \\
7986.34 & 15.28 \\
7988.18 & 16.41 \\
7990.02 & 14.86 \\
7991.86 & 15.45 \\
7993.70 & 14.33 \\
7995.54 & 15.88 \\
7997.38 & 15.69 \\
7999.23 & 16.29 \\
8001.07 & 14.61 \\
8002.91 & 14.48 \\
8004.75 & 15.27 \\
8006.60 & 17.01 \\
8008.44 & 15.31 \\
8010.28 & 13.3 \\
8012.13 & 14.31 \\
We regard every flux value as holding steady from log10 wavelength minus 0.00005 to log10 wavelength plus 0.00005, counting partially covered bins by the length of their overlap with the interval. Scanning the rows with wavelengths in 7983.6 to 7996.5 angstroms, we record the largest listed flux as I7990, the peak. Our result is 17.99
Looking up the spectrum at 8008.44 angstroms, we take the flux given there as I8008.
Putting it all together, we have 15.31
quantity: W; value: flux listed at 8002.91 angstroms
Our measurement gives 14.48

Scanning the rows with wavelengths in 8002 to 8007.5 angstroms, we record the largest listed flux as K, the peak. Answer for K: 17.01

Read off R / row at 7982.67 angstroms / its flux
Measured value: 14.3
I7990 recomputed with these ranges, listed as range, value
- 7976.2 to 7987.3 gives 20.1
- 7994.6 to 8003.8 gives 16.29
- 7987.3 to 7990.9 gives 16.41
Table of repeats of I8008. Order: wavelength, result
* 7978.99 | 15.56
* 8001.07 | 14.61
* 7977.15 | 20.1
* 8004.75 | 15.27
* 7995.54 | 15.88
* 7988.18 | 16.41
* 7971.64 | 11.22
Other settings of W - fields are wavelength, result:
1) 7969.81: 14.44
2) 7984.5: 17.99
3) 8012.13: 14.31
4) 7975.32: 17.18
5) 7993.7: 14.33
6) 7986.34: 15.28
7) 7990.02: 14.86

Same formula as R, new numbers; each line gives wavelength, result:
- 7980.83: 16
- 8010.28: 13.3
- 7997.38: 15.69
